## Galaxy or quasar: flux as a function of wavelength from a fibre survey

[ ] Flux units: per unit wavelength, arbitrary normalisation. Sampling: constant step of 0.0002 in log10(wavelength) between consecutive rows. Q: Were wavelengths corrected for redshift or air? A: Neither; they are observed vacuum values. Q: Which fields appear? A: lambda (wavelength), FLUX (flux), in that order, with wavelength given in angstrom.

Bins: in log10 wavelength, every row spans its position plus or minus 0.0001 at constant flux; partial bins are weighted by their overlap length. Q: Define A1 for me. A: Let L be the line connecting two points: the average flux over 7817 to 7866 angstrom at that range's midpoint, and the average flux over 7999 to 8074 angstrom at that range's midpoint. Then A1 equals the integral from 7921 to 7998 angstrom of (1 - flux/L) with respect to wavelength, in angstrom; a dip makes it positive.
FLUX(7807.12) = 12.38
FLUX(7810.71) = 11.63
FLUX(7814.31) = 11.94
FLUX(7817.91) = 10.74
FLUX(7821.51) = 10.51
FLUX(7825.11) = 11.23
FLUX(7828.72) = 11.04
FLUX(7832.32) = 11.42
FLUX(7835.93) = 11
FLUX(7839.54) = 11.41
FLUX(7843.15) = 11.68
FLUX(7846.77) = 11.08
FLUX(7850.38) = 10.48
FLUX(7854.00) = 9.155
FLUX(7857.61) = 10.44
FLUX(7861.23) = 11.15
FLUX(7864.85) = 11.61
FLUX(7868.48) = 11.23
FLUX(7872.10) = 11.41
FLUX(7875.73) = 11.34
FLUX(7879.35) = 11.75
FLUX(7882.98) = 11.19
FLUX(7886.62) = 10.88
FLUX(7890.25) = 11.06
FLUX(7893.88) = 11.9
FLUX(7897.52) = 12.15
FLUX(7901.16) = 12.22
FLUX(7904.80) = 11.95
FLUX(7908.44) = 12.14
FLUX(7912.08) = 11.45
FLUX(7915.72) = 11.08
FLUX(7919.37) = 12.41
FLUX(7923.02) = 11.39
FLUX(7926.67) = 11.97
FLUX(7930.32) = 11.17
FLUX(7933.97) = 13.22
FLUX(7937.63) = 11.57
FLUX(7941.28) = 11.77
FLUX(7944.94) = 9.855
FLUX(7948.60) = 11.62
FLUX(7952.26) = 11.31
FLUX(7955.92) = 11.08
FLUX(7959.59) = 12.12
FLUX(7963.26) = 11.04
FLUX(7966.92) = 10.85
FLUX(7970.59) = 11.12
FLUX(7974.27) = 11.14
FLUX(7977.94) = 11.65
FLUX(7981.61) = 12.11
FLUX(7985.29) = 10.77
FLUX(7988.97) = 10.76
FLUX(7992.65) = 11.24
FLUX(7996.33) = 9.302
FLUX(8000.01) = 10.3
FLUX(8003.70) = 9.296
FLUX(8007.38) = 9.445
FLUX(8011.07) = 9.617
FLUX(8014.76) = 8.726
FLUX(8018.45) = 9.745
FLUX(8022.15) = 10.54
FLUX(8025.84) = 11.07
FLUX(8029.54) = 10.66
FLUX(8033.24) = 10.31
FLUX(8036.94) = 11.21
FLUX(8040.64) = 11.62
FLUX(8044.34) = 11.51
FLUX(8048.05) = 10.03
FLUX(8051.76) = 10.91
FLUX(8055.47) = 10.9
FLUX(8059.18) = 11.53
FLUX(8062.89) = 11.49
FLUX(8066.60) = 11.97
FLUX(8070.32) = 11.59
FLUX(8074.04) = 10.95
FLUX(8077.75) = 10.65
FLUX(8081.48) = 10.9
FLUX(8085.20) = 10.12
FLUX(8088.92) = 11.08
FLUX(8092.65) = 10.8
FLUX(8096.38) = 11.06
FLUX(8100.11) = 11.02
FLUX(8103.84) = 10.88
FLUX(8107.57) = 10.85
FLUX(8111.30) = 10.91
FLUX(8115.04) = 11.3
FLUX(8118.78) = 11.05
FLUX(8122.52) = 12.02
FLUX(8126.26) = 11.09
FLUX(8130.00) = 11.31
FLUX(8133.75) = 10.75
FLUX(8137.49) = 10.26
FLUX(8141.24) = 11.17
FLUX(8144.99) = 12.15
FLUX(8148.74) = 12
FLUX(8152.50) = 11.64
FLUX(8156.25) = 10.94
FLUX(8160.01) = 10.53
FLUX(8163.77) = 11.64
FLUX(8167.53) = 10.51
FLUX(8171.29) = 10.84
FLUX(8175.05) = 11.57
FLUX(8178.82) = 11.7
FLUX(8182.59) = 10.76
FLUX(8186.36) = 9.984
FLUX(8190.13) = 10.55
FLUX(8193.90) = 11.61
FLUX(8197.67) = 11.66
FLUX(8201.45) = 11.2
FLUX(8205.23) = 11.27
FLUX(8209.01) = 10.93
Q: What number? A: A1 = -3.9 angstrom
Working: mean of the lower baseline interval 10.9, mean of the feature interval 11.3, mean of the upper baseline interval 10.6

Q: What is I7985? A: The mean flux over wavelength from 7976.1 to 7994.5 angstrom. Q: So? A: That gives 11.3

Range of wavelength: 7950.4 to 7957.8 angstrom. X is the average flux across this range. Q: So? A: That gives 11.2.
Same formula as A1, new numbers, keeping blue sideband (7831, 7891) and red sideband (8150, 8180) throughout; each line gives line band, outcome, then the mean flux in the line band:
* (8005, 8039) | 3.0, 10.1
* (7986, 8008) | 2.0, 10.1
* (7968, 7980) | -0.2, 11.3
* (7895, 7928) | -2.3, 11.9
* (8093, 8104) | 0.2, 11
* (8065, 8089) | 0.3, 11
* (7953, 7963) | -0.3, 11.5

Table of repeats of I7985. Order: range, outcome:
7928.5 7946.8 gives 11.5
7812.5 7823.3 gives 11.1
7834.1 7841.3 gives 11.2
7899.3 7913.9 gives 11.9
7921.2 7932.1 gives 11.5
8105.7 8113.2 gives 10.9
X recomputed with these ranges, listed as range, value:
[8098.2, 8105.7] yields 11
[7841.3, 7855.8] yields 10.6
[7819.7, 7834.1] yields 11.1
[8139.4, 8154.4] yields 11.7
